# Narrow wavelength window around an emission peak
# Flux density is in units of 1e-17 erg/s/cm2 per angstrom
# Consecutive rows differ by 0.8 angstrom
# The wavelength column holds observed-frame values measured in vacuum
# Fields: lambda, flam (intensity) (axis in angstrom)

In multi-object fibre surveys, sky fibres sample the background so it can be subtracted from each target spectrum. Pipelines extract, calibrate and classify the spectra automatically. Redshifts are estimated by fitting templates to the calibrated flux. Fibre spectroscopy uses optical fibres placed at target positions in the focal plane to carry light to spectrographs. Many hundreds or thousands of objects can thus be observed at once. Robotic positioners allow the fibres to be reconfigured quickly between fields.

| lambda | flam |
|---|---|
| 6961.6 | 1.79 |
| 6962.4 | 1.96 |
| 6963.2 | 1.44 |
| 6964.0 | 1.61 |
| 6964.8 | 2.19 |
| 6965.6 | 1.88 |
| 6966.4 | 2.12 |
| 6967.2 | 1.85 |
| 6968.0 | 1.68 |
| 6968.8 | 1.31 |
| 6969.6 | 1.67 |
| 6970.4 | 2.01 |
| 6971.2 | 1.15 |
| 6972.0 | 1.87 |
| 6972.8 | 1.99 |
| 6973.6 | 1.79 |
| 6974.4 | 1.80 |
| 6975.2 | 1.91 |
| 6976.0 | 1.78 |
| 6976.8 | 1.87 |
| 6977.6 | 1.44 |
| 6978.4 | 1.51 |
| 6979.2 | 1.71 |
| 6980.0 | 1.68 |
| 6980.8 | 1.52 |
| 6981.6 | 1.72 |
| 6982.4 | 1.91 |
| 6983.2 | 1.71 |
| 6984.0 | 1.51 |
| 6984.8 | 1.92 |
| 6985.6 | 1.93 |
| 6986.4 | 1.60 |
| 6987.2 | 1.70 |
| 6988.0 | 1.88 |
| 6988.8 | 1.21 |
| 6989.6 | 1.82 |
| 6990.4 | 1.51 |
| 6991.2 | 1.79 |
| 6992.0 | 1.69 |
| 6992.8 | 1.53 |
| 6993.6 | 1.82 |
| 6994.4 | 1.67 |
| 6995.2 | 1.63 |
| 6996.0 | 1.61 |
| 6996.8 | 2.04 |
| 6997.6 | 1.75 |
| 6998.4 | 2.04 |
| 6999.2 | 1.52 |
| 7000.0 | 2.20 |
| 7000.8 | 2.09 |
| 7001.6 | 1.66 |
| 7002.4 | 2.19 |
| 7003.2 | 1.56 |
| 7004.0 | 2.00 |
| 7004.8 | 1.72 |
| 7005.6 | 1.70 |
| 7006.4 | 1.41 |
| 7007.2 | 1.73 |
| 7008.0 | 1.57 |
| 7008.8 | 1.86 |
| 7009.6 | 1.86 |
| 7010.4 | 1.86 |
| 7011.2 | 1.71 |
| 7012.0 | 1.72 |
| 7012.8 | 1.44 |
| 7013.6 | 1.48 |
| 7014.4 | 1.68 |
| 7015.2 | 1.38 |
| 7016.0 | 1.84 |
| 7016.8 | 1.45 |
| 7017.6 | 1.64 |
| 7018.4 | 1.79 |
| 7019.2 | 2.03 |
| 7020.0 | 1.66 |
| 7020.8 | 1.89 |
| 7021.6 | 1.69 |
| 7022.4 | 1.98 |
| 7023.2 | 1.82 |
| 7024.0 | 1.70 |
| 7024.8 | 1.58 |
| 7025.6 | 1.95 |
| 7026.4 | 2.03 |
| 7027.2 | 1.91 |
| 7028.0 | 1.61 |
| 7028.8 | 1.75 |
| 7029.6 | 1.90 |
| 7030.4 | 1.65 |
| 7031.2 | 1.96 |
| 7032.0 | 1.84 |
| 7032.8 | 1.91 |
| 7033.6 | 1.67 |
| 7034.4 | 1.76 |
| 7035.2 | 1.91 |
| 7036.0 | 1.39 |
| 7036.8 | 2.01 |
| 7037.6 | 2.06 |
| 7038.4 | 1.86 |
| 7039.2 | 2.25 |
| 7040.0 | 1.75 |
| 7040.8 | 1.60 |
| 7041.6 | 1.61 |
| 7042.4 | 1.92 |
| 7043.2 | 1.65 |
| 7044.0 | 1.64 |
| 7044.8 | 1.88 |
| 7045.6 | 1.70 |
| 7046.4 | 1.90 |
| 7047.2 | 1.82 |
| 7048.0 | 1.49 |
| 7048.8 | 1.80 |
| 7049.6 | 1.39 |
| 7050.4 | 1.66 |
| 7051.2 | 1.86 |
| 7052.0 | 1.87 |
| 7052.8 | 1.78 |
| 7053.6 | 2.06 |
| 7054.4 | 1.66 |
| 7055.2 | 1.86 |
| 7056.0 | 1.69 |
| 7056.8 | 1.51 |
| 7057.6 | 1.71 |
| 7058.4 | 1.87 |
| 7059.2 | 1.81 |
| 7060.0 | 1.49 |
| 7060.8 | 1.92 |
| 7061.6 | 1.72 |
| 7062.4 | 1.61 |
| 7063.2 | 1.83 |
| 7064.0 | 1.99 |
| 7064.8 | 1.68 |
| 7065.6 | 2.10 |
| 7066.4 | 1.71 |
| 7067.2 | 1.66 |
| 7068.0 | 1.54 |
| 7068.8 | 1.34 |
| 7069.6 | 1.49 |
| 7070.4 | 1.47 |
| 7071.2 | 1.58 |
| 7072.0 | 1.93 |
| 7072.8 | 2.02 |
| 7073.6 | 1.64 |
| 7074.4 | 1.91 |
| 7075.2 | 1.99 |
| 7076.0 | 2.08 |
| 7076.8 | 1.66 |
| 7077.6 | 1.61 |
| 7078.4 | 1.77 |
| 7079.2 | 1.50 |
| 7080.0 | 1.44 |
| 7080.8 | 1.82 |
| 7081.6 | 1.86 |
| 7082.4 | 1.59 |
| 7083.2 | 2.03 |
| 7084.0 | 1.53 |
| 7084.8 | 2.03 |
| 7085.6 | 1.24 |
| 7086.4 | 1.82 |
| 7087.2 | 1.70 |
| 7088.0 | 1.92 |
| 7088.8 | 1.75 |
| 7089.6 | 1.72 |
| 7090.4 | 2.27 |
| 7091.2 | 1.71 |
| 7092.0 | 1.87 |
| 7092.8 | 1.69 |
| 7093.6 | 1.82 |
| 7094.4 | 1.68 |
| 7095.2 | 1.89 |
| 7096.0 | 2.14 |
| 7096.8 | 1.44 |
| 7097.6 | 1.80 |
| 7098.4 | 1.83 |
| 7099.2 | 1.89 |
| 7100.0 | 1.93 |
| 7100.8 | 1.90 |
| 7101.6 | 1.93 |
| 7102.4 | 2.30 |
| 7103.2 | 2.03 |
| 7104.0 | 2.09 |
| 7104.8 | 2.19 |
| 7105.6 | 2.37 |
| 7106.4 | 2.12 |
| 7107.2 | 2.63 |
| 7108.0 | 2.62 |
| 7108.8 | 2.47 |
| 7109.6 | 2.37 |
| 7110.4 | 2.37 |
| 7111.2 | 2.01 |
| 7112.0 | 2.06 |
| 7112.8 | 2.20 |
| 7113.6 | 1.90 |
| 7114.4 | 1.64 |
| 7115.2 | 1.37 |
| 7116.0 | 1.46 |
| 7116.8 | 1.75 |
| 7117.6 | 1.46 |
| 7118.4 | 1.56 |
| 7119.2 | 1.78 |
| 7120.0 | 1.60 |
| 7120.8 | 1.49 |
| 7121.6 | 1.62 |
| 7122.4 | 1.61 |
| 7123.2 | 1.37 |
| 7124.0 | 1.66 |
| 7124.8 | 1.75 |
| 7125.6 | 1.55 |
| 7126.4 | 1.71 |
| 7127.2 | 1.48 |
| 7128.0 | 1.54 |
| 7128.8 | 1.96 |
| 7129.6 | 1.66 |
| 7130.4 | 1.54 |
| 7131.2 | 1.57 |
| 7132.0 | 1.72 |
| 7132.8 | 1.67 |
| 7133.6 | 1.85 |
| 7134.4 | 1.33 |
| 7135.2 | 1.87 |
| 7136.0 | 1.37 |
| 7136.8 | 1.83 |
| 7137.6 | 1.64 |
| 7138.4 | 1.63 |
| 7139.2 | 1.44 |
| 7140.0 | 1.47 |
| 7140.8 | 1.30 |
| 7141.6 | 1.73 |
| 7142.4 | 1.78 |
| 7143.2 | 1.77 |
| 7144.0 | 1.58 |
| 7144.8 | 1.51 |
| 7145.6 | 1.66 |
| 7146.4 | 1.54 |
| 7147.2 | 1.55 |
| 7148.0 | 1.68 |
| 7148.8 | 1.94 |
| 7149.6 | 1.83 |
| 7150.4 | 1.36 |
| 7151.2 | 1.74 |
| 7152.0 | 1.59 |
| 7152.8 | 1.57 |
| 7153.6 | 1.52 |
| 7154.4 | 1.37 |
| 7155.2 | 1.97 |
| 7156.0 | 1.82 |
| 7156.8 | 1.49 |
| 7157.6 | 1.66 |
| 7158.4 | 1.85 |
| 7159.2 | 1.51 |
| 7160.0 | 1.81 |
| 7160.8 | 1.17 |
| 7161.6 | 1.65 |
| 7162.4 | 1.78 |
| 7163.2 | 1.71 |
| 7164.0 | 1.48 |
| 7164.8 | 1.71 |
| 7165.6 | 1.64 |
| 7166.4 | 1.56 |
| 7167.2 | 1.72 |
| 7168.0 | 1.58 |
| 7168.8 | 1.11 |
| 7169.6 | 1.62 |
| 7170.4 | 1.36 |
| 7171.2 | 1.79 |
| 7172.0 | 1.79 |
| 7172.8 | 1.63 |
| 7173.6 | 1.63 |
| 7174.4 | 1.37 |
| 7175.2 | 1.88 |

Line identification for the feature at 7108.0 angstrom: [O II]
